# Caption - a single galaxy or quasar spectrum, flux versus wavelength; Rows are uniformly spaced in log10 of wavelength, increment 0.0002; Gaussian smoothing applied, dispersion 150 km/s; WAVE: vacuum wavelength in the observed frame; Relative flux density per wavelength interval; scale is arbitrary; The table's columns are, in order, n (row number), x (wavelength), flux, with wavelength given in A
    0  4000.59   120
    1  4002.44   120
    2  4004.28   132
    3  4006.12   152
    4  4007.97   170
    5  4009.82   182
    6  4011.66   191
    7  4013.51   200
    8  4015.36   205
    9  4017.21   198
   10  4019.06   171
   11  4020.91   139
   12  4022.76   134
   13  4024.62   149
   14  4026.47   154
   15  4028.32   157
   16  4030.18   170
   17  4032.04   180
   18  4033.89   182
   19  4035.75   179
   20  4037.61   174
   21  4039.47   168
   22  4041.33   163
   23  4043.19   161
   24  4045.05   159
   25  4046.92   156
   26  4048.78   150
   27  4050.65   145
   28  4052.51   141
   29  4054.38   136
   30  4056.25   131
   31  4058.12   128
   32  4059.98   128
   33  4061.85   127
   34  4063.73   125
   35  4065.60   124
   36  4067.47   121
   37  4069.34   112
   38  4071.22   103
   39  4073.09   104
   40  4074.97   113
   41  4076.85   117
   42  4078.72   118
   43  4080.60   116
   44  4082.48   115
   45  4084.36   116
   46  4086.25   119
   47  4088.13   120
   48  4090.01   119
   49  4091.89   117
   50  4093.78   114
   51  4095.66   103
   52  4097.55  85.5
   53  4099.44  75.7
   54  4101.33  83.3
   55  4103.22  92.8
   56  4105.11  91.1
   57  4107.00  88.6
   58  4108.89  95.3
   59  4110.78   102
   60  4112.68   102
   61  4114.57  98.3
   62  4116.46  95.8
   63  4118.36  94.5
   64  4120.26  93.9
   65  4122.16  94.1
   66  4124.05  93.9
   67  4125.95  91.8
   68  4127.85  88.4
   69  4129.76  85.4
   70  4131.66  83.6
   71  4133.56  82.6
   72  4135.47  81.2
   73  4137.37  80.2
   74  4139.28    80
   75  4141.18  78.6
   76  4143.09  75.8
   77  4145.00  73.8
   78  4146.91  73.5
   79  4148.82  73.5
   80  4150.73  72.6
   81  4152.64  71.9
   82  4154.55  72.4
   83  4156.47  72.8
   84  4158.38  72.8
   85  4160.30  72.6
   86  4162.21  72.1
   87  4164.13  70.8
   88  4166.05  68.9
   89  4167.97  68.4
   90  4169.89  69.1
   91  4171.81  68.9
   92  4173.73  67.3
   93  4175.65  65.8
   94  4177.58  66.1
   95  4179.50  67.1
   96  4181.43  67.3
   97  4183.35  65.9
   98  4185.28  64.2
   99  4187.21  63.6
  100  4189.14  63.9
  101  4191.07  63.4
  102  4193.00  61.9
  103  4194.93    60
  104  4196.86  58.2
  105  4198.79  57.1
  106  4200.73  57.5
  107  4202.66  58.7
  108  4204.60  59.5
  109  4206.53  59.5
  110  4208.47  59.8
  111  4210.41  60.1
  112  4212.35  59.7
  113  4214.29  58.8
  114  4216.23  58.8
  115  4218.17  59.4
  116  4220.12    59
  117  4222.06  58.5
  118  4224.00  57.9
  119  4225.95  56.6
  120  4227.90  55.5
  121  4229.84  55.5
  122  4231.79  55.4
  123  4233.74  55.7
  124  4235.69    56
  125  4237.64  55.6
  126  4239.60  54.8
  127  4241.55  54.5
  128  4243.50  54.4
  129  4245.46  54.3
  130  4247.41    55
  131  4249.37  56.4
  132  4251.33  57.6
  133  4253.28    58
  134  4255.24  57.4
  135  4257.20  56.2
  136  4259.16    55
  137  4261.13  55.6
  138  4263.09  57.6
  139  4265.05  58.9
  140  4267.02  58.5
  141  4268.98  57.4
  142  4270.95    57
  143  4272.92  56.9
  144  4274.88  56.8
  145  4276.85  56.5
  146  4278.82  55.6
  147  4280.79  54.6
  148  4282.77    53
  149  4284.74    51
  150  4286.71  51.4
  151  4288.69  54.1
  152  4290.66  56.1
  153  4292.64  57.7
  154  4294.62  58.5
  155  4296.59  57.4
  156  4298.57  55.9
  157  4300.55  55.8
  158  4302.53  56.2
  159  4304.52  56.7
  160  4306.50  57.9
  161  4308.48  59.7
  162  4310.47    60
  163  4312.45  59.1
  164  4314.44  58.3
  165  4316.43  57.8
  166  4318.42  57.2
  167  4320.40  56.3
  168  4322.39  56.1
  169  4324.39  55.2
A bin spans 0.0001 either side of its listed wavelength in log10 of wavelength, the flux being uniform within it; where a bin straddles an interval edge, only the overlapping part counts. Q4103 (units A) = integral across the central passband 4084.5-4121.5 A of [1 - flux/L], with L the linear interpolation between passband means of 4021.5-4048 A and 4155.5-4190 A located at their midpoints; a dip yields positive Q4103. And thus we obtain 5.2 A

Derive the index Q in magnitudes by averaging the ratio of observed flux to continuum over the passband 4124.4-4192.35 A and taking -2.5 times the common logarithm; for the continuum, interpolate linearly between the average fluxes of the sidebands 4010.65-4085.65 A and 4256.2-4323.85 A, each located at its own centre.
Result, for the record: 0.399 mag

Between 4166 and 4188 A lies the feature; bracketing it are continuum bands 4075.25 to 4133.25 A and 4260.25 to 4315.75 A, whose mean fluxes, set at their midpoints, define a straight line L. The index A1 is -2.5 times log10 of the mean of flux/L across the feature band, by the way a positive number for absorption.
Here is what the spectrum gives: 0.24 mag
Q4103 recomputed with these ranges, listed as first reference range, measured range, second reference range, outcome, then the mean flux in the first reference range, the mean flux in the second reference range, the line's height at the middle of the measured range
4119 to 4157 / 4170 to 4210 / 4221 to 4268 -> 3.6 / 81.2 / 56.3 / 69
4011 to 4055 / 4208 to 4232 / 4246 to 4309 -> 7.0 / 165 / 56.3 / 81.9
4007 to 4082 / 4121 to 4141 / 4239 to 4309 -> 5.0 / 149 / 56.1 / 114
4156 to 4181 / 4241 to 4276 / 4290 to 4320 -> 2.9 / 69.3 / 57.6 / 61.6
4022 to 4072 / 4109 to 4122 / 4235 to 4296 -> 2.3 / 147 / 55.9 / 118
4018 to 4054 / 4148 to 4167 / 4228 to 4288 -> 5.7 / 159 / 55.7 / 103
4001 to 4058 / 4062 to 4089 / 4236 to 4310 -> 4.7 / 161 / 56.1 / 141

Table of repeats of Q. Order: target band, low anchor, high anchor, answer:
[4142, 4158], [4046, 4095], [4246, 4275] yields 0.289 mag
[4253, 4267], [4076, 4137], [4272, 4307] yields 0.102 mag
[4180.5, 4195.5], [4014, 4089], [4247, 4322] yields 0.401 mag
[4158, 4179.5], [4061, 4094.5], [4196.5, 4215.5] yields 0.098 mag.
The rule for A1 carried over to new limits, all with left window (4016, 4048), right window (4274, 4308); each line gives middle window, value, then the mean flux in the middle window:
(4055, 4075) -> 0.25 mag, 120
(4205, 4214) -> 0.44 mag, 59.7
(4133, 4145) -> 0.45 mag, 79.1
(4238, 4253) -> 0.32 mag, 55.4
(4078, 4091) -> 0.21 mag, 118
